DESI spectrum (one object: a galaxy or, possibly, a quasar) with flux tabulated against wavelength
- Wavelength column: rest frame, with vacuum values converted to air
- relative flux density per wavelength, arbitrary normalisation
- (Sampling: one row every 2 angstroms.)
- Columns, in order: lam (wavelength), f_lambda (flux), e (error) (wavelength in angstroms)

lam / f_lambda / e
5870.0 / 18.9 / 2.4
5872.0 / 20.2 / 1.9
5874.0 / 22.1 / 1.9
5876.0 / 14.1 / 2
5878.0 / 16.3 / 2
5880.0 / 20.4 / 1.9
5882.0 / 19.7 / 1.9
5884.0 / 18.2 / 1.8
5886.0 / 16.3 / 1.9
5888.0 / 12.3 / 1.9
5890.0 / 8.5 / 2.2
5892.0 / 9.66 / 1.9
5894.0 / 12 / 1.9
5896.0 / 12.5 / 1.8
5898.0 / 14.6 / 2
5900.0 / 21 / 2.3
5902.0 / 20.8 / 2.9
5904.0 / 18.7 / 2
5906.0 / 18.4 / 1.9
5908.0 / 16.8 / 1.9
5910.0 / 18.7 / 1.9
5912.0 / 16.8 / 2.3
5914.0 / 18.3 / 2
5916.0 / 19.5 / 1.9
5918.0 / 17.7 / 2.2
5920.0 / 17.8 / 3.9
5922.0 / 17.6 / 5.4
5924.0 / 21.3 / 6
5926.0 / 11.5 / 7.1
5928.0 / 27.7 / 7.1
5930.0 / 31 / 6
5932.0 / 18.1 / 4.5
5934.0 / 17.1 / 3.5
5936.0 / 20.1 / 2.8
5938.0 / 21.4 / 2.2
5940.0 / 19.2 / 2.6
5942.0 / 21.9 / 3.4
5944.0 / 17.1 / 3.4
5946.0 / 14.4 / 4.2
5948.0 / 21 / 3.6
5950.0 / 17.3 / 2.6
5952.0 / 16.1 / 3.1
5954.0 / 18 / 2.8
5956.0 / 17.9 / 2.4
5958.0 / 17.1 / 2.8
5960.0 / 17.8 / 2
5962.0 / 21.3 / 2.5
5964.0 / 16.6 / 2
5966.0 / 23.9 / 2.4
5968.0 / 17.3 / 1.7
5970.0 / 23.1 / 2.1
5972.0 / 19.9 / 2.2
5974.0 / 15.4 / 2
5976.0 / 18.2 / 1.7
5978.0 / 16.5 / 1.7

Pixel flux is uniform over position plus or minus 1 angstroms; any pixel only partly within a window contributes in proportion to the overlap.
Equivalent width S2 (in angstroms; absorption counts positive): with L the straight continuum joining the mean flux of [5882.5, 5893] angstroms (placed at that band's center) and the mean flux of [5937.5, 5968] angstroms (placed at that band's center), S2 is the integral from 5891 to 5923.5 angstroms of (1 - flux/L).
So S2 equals -4.4 angstroms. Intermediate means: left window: 13.3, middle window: 17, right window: 18.6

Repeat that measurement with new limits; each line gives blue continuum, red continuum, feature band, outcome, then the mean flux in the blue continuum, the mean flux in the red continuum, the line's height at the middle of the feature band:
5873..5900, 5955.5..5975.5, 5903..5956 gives -5.0 angstroms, 15.3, 19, 17.4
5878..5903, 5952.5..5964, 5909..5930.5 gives -3.7 angstroms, 15.5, 18.2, 16.7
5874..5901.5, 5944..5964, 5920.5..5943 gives -4.7 angstroms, 15.4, 17.8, 17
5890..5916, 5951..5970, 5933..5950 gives -1.0 angstroms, 16.3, 18.7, 17.9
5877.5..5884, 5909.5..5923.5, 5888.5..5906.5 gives 3.5 angstroms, 18.9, 18.1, 18.5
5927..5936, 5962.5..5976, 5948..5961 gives 2.0 angstroms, 23.1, 19.4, 20.8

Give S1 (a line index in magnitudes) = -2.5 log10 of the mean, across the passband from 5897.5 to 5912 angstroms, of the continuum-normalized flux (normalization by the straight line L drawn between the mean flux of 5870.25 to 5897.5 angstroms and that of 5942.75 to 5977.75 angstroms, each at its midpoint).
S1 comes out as -0.13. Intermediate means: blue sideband 15.6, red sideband 18.4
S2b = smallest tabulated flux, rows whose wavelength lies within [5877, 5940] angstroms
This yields 8.5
